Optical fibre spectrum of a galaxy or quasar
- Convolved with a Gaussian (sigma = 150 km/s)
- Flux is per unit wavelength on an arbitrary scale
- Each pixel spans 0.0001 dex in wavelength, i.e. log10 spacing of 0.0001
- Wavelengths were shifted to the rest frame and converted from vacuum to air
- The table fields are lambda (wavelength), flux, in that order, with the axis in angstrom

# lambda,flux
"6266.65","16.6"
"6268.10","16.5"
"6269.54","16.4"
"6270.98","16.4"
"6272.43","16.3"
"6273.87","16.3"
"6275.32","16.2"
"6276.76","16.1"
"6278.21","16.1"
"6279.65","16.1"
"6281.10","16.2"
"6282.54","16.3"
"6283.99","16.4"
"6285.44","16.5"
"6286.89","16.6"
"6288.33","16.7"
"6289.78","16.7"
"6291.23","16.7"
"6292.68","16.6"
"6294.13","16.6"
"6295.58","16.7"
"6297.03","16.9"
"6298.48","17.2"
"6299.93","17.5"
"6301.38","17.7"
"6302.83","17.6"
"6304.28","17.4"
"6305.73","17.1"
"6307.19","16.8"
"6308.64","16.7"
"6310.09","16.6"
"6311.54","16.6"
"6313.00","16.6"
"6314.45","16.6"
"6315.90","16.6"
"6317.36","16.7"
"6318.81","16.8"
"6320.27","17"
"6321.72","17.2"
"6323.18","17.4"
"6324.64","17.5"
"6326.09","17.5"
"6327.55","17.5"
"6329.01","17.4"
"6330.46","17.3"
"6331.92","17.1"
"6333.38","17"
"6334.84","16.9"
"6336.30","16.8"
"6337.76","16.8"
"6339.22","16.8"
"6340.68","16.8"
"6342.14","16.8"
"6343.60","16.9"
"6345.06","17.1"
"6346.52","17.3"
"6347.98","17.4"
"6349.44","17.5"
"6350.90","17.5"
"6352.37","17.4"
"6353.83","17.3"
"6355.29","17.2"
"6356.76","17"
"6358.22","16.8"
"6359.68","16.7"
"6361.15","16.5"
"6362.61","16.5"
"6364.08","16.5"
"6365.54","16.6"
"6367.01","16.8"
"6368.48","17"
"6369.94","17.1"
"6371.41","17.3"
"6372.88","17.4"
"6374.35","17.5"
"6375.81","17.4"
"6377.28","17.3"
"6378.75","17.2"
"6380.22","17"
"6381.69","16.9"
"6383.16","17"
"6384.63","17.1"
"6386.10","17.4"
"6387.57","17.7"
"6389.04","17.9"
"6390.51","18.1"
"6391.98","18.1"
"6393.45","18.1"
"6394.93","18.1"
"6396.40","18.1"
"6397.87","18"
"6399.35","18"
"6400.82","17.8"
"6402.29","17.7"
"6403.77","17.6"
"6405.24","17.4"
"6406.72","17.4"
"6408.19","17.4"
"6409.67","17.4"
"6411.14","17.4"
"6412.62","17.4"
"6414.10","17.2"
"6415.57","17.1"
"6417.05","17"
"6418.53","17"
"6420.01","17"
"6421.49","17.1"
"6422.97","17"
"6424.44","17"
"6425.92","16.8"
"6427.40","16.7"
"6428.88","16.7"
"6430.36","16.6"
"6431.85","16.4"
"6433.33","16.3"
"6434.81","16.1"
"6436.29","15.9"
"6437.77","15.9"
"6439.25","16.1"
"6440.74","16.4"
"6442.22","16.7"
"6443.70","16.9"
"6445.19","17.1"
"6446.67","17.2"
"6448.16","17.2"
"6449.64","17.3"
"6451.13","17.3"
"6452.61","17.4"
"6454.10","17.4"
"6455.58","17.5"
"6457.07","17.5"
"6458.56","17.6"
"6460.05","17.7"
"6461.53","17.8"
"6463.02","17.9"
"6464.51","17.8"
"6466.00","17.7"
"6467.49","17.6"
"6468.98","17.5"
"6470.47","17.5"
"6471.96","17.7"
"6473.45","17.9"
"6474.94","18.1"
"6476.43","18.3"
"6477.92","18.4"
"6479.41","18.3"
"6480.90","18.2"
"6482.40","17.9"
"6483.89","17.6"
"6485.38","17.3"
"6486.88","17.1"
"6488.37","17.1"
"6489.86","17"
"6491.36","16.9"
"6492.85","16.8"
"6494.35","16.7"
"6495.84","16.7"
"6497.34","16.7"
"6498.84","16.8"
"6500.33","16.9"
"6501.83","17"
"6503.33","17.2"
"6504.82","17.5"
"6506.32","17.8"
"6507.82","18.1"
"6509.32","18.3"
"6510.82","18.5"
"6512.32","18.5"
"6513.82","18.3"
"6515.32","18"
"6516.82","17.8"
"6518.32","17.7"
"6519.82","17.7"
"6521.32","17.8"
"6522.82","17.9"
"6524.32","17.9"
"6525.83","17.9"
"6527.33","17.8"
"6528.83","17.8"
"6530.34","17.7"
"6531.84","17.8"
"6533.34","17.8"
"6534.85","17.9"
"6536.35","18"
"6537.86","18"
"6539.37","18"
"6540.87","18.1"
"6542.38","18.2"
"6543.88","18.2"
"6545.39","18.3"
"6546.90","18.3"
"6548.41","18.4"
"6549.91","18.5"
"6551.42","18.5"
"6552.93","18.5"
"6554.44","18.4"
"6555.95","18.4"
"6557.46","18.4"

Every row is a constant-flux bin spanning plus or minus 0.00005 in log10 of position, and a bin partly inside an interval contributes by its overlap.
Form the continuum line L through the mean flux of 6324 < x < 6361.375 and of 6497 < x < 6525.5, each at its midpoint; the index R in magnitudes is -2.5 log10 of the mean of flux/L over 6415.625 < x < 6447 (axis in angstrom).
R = 0.05 mag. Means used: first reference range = 17.1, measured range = 16.7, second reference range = 17.7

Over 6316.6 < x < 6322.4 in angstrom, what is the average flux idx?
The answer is 16.9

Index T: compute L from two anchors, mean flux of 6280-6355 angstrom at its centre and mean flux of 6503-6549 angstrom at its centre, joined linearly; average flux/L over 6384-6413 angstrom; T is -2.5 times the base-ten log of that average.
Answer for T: -0.02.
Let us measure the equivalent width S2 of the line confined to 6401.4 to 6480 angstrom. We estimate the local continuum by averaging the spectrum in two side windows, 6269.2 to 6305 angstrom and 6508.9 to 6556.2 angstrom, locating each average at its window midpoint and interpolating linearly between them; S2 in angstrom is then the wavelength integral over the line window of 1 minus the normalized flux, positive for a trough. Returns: 1.4 angstrom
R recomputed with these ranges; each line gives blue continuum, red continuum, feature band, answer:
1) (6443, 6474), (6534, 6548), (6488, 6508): 0.045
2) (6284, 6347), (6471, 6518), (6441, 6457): 0.015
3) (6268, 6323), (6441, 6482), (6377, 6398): -0.025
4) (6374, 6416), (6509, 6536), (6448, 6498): 0.017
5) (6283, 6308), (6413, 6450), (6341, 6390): -0.019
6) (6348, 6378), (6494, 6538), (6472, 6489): -0.018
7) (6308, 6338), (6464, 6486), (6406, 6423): 0.019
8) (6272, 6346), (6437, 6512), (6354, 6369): 0.015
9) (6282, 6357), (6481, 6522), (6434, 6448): 0.052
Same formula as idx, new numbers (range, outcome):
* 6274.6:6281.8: 16.1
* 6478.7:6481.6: 18.3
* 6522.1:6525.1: 17.9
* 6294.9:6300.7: 17.1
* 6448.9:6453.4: 17.3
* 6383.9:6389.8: 17.5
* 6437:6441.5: 16.1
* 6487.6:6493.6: 17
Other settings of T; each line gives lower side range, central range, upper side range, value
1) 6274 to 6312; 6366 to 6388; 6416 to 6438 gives -0.033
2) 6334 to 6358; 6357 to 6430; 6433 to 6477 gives -0.007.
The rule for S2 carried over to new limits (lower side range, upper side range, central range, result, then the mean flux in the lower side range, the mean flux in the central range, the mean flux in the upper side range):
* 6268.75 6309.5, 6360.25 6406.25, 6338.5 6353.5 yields 0.0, 16.7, 17.2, 17.4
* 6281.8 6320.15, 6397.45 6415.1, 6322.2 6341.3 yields -0.1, 16.8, 17.1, 17.5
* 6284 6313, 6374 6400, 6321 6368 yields 0.5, 16.9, 17.1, 17.6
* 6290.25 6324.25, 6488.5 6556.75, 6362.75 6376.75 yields 0.1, 16.9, 17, 17.8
